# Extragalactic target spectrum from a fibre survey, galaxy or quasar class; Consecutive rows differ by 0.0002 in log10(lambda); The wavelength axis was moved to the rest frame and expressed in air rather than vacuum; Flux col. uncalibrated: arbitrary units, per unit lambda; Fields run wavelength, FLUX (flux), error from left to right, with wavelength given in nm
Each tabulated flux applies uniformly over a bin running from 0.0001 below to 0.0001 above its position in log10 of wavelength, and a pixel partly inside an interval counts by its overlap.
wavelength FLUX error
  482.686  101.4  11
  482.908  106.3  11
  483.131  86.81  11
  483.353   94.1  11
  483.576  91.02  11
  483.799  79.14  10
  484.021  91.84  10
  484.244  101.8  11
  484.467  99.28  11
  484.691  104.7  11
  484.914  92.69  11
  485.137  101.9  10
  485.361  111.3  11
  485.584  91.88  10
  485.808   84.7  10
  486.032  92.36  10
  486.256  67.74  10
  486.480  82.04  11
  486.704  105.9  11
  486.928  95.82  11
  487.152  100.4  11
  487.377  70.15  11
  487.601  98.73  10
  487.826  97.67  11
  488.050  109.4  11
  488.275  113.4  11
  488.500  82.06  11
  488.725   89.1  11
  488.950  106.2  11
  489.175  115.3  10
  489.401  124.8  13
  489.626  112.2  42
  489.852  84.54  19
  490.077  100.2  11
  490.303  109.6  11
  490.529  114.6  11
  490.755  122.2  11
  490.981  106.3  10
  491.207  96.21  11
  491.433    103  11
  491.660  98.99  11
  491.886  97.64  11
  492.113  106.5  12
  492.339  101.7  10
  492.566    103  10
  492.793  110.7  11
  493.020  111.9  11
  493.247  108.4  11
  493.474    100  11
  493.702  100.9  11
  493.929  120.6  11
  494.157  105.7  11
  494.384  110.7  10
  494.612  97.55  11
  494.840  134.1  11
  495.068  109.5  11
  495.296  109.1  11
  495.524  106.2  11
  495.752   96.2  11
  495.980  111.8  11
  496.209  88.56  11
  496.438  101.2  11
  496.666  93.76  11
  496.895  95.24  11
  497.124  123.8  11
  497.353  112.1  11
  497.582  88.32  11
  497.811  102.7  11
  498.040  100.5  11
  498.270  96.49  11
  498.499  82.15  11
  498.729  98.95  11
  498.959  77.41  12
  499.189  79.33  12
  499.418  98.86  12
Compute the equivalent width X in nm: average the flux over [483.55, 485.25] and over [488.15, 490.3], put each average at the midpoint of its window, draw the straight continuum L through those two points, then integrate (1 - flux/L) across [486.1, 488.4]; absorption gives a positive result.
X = 0.14 nm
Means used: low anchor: 95.5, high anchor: 103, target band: 94.1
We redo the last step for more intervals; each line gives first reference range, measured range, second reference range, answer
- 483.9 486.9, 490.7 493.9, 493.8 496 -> 0.03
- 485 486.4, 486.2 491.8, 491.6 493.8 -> -0.18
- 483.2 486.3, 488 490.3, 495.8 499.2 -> -0.22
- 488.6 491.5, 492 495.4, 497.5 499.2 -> -0.30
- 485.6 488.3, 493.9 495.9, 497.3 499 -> -0.32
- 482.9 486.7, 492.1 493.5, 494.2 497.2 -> -0.06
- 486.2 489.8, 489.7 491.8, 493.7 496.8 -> -0.05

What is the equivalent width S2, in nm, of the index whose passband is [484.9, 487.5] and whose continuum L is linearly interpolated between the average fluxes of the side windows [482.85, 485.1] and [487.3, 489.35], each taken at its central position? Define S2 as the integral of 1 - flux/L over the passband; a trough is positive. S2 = 0.15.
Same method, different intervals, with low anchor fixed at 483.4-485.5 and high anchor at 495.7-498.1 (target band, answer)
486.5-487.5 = 0.06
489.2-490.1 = -0.07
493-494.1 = -0.08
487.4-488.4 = -0.03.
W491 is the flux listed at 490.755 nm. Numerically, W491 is 122.2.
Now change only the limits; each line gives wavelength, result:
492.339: 101.7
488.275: 113.4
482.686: 101.4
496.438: 101.2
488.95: 106.2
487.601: 98.73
